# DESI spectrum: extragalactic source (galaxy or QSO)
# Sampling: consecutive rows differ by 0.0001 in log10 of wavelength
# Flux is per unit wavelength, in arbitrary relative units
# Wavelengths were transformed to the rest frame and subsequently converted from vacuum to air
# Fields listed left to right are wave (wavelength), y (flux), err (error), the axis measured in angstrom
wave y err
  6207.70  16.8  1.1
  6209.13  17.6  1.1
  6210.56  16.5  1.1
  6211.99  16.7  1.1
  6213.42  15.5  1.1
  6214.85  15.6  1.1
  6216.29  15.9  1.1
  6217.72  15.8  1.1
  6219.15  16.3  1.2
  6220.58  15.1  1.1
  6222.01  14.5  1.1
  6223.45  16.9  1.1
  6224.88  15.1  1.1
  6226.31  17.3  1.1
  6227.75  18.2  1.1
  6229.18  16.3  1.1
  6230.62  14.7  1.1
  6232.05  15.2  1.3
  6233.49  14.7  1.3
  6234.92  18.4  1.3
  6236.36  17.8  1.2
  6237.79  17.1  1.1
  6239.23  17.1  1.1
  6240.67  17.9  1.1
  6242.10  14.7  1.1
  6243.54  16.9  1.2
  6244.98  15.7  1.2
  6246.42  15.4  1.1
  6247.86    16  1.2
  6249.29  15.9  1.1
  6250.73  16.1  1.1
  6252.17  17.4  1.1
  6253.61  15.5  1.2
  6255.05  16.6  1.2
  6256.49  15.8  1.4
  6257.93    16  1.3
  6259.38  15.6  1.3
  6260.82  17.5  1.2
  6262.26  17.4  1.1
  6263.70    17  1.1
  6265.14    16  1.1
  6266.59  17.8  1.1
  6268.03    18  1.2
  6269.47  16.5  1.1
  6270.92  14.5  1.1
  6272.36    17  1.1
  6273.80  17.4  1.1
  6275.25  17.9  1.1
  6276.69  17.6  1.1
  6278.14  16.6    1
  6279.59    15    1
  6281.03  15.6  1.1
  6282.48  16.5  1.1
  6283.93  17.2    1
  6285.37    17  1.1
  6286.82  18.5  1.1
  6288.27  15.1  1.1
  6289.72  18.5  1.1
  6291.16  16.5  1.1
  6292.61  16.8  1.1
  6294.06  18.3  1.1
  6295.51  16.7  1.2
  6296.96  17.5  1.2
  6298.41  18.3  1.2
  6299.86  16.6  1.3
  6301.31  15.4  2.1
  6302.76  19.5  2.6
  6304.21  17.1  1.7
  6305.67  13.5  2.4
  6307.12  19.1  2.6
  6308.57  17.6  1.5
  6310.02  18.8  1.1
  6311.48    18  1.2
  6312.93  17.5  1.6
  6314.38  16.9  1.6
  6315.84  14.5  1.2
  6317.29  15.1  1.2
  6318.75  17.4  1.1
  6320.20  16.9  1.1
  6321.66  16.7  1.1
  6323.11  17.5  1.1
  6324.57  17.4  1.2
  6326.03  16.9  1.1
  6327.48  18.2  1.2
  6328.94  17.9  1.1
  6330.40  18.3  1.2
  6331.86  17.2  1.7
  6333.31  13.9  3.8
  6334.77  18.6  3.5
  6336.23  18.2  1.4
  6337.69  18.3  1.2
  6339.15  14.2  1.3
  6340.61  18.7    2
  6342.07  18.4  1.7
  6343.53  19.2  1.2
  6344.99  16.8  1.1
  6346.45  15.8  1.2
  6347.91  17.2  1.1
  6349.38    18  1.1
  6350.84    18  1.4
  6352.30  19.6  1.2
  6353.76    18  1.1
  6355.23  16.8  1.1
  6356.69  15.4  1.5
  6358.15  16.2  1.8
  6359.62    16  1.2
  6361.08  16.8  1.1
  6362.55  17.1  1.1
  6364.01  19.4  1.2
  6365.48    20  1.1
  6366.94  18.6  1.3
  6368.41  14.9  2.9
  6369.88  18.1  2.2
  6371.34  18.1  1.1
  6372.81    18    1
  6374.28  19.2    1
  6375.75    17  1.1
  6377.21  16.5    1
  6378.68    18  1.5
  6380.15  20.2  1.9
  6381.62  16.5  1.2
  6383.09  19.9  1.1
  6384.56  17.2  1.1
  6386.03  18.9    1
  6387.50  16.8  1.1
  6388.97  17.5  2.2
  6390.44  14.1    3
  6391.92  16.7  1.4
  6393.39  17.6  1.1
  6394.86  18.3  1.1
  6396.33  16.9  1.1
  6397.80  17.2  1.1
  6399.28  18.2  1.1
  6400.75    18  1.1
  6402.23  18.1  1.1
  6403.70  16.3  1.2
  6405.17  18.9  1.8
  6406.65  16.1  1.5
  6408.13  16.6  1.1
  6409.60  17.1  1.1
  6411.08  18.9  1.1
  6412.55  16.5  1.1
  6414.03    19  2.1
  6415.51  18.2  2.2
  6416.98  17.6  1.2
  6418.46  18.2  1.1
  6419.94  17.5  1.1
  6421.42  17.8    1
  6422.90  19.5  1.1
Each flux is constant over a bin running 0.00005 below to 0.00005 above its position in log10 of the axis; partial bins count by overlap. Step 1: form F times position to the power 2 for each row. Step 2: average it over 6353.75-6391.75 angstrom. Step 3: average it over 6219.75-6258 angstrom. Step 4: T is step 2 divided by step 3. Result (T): 1.12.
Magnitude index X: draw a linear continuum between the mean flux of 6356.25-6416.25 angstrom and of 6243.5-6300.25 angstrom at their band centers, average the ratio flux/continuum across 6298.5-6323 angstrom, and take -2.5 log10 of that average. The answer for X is 0.00 mag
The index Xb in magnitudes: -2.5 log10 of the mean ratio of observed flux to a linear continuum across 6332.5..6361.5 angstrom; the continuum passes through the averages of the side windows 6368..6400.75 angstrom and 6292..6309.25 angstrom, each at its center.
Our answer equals 0.01 mag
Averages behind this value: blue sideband 17.2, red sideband 17.6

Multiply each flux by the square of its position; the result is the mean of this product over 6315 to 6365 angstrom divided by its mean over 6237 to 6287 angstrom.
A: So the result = 1.06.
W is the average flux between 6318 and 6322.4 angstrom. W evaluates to 17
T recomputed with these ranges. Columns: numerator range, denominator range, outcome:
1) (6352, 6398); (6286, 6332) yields 1.04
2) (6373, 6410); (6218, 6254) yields 1.13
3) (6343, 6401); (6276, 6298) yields 1.07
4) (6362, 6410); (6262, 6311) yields 1.07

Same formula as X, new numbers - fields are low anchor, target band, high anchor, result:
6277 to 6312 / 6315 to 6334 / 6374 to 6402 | 0.03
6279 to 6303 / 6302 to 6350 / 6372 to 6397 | 0.00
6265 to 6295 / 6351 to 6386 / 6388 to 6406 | -0.03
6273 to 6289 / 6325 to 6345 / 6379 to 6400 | -0.02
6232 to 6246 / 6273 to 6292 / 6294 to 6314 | 0.02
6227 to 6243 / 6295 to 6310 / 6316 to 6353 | -0.01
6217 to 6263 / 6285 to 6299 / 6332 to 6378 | -0.03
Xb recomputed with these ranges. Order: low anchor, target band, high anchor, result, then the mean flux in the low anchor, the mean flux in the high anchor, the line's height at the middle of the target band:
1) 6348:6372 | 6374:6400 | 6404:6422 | 0.003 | 17.6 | 17.7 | 17.6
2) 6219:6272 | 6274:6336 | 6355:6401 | -0.012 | 16.4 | 17.5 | 16.9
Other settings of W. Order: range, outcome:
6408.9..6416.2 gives 17.9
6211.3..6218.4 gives 15.9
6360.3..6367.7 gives 18.4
